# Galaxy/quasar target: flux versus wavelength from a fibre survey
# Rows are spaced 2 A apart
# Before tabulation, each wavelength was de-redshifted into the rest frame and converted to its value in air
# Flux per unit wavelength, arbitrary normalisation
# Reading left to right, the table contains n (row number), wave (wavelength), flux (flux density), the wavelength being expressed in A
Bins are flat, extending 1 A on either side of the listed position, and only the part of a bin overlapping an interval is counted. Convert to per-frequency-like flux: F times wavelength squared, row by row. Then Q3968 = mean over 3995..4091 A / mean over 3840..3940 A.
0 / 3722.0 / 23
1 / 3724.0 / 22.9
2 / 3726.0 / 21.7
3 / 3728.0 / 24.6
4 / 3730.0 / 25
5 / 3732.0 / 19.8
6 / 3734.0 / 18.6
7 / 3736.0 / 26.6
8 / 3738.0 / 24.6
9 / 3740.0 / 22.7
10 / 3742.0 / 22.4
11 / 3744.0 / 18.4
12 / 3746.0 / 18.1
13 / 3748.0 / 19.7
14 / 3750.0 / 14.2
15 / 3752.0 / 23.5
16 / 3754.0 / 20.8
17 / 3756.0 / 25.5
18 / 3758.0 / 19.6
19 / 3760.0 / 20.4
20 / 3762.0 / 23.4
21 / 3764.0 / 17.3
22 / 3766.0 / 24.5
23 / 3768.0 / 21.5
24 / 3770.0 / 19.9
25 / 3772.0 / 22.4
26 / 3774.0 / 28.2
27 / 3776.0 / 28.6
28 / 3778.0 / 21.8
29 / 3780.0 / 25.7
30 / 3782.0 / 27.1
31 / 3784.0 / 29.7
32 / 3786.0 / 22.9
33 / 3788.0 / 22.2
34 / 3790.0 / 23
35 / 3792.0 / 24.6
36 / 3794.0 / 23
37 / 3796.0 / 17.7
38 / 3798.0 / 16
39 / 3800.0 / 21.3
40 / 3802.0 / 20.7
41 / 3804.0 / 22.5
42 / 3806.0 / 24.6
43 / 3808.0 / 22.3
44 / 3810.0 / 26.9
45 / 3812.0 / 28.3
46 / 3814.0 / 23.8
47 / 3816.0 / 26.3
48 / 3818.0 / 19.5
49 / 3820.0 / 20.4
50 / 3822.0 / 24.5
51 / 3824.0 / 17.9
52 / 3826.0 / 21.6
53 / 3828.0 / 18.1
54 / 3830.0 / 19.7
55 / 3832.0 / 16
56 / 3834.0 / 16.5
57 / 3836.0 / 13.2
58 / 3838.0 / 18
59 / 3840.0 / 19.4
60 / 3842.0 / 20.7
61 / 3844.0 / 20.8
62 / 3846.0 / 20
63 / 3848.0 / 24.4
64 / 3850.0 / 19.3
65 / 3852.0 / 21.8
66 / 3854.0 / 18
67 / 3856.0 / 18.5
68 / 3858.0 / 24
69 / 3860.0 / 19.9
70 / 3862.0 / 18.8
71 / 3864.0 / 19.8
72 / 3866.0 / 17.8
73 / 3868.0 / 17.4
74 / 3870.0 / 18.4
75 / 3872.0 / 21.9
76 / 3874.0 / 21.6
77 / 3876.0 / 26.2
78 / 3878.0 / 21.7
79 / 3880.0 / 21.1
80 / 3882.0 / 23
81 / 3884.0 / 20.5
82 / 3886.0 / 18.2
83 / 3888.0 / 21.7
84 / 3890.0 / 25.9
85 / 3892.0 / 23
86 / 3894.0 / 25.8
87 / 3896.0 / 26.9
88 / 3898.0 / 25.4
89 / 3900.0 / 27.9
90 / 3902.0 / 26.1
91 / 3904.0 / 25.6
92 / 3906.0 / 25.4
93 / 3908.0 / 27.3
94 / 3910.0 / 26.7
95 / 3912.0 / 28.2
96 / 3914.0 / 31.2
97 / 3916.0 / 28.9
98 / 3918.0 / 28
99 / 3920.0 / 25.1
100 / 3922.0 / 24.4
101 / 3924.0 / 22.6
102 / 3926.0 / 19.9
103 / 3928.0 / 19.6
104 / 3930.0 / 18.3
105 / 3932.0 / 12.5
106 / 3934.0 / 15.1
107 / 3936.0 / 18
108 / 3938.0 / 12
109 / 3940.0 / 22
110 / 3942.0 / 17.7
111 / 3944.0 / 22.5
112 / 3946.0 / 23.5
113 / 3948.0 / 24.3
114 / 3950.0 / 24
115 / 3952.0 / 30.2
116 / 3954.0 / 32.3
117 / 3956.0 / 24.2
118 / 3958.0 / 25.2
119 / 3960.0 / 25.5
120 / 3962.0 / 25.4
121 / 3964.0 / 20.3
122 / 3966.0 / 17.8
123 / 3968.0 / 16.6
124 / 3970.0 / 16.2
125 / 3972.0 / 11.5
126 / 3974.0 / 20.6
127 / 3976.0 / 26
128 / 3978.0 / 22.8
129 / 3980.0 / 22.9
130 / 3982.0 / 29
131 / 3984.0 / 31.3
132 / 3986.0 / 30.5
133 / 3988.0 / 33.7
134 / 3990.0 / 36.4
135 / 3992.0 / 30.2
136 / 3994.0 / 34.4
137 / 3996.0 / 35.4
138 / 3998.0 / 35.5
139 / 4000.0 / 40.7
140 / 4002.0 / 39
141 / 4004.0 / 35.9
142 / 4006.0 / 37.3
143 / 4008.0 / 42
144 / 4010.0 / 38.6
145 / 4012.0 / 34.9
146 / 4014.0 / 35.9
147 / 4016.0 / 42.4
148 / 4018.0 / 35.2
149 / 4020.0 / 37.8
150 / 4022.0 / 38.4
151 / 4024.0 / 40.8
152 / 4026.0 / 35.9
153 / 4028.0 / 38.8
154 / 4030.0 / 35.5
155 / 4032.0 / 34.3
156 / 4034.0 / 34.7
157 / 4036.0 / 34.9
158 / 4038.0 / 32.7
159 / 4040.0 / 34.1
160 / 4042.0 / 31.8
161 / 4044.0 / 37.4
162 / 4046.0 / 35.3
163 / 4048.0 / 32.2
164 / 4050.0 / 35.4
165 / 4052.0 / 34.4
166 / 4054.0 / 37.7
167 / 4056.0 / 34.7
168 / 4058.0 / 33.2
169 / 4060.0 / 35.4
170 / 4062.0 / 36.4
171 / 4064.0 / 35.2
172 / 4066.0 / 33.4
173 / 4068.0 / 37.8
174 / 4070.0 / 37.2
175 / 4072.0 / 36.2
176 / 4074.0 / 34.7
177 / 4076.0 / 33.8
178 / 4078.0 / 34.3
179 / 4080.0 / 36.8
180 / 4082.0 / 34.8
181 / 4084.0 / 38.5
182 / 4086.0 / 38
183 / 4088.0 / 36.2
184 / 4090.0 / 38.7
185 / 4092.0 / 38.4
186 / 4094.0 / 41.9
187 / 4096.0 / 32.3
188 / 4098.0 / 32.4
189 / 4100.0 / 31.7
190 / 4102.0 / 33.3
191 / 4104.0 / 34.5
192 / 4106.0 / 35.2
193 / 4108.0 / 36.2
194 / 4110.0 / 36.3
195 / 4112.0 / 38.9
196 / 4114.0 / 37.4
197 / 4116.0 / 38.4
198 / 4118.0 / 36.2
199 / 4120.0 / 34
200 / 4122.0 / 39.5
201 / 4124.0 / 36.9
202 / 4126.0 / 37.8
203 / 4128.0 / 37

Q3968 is 1.77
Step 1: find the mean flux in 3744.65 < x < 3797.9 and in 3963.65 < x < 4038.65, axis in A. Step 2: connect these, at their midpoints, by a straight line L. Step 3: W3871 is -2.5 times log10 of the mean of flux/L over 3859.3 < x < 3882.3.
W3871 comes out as 0.280 mag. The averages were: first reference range 22.4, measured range 20.6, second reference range 32.1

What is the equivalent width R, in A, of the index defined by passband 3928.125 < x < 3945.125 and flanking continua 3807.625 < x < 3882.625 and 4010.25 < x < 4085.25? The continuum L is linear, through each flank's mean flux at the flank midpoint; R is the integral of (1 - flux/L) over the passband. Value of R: 6.2 A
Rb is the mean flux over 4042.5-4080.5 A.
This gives 35.3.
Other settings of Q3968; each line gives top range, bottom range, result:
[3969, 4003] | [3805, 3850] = 1.51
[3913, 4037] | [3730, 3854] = 1.44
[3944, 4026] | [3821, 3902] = 1.53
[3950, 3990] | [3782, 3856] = 1.25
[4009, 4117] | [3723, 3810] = 1.87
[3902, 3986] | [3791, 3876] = 1.18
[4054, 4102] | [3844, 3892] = 1.90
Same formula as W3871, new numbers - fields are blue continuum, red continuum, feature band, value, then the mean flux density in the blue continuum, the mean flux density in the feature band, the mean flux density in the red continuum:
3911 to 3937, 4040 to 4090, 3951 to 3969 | 0.066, 22.4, 24.2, 35.5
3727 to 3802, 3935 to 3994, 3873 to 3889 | 0.076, 22.3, 21.8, 24.1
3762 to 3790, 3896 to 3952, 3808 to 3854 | 0.143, 23.9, 20.8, 23.2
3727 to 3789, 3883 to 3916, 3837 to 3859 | 0.193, 22.6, 20.4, 25.5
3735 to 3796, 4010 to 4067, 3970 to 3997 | 0.199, 22.7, 27.6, 35.7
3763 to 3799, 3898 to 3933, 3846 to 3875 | 0.191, 23.1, 20.1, 24.6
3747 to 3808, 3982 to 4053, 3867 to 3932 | 0.226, 22.4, 23.7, 35.7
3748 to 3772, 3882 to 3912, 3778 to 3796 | -0.118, 21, 24.2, 24.8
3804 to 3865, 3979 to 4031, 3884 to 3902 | 0.074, 20.8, 24.2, 35.7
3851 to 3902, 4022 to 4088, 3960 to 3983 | 0.356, 21.9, 21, 35.6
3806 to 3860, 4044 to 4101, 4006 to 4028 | -0.185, 20.8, 38.2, 35.6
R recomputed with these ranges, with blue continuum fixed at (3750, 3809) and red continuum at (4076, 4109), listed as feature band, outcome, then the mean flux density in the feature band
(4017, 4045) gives -2.3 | 35.9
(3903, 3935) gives 5.3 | 23.7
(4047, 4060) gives -0.2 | 34.7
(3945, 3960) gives 1.9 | 26.2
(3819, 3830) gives 1.8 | 20.4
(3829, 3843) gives 4.1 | 17.6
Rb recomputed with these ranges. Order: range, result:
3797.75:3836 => 21.3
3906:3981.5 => 22.5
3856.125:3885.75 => 20.7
